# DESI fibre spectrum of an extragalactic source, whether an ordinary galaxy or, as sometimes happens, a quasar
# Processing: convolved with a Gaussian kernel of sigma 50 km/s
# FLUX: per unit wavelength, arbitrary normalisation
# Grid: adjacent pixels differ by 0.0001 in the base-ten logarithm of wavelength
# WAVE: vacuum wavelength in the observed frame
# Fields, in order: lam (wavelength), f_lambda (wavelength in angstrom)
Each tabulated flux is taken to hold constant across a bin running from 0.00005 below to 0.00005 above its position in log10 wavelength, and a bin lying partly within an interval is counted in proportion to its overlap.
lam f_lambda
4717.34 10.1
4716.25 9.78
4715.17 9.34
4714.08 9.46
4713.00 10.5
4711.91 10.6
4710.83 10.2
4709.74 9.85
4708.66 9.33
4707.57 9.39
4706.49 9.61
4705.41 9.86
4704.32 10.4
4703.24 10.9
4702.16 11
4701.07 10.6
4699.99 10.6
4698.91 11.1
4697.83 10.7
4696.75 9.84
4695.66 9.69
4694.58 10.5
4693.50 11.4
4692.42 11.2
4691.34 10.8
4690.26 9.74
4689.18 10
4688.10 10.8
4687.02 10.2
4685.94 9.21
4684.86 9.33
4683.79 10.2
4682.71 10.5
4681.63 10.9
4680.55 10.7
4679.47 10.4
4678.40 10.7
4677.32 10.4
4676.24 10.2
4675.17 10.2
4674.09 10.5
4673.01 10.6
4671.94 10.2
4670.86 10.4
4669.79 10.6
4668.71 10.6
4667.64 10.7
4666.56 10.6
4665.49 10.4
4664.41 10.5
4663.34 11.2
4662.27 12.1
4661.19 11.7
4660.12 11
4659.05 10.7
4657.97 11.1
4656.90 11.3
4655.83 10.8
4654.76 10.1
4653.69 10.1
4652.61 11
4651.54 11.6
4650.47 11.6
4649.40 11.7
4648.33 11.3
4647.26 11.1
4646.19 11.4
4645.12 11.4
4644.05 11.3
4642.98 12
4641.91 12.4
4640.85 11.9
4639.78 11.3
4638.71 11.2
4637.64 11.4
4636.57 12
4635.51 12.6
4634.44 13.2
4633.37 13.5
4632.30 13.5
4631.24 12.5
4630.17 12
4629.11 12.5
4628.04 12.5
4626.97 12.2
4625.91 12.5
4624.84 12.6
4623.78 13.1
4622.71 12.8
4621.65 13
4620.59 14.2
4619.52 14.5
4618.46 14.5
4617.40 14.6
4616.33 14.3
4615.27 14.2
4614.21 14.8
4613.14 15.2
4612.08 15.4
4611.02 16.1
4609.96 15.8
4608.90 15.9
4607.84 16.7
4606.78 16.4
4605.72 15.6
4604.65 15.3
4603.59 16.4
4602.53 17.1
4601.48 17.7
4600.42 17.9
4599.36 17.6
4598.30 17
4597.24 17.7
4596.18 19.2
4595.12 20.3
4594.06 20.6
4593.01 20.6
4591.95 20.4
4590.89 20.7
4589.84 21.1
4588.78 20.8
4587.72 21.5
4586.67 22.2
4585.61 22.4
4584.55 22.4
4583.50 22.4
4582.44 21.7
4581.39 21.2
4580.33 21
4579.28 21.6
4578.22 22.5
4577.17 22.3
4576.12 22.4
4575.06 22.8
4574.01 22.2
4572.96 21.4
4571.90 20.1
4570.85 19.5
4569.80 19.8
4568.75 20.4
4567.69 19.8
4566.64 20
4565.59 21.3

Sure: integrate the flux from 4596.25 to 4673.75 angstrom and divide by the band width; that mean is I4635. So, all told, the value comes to 13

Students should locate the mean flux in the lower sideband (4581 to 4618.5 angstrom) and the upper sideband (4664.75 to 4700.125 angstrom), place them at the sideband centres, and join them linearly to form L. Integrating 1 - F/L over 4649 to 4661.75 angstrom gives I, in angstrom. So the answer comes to 1.9 angstrom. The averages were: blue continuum 18.2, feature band 11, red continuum 10.4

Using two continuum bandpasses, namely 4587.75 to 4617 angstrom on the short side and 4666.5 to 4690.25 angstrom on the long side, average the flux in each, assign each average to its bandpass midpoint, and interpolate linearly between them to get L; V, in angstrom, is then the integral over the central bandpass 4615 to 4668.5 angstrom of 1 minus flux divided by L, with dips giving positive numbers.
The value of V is 6.8 angstrom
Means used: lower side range 17.5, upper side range 10.3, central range 12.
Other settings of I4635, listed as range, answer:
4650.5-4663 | 11.1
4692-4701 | 10.6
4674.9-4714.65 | 10.3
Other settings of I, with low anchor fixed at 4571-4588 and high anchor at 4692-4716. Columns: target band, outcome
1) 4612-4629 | 4.1 angstrom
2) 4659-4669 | 2.2 angstrom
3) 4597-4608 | 1.6 angstrom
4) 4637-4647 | 2.8 angstrom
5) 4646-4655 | 2.4 angstrom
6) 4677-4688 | 1.8 angstrom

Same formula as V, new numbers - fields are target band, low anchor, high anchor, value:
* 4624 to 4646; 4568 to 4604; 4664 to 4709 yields 4.68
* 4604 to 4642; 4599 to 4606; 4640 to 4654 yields 1.78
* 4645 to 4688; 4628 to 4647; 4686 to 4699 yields 1.93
